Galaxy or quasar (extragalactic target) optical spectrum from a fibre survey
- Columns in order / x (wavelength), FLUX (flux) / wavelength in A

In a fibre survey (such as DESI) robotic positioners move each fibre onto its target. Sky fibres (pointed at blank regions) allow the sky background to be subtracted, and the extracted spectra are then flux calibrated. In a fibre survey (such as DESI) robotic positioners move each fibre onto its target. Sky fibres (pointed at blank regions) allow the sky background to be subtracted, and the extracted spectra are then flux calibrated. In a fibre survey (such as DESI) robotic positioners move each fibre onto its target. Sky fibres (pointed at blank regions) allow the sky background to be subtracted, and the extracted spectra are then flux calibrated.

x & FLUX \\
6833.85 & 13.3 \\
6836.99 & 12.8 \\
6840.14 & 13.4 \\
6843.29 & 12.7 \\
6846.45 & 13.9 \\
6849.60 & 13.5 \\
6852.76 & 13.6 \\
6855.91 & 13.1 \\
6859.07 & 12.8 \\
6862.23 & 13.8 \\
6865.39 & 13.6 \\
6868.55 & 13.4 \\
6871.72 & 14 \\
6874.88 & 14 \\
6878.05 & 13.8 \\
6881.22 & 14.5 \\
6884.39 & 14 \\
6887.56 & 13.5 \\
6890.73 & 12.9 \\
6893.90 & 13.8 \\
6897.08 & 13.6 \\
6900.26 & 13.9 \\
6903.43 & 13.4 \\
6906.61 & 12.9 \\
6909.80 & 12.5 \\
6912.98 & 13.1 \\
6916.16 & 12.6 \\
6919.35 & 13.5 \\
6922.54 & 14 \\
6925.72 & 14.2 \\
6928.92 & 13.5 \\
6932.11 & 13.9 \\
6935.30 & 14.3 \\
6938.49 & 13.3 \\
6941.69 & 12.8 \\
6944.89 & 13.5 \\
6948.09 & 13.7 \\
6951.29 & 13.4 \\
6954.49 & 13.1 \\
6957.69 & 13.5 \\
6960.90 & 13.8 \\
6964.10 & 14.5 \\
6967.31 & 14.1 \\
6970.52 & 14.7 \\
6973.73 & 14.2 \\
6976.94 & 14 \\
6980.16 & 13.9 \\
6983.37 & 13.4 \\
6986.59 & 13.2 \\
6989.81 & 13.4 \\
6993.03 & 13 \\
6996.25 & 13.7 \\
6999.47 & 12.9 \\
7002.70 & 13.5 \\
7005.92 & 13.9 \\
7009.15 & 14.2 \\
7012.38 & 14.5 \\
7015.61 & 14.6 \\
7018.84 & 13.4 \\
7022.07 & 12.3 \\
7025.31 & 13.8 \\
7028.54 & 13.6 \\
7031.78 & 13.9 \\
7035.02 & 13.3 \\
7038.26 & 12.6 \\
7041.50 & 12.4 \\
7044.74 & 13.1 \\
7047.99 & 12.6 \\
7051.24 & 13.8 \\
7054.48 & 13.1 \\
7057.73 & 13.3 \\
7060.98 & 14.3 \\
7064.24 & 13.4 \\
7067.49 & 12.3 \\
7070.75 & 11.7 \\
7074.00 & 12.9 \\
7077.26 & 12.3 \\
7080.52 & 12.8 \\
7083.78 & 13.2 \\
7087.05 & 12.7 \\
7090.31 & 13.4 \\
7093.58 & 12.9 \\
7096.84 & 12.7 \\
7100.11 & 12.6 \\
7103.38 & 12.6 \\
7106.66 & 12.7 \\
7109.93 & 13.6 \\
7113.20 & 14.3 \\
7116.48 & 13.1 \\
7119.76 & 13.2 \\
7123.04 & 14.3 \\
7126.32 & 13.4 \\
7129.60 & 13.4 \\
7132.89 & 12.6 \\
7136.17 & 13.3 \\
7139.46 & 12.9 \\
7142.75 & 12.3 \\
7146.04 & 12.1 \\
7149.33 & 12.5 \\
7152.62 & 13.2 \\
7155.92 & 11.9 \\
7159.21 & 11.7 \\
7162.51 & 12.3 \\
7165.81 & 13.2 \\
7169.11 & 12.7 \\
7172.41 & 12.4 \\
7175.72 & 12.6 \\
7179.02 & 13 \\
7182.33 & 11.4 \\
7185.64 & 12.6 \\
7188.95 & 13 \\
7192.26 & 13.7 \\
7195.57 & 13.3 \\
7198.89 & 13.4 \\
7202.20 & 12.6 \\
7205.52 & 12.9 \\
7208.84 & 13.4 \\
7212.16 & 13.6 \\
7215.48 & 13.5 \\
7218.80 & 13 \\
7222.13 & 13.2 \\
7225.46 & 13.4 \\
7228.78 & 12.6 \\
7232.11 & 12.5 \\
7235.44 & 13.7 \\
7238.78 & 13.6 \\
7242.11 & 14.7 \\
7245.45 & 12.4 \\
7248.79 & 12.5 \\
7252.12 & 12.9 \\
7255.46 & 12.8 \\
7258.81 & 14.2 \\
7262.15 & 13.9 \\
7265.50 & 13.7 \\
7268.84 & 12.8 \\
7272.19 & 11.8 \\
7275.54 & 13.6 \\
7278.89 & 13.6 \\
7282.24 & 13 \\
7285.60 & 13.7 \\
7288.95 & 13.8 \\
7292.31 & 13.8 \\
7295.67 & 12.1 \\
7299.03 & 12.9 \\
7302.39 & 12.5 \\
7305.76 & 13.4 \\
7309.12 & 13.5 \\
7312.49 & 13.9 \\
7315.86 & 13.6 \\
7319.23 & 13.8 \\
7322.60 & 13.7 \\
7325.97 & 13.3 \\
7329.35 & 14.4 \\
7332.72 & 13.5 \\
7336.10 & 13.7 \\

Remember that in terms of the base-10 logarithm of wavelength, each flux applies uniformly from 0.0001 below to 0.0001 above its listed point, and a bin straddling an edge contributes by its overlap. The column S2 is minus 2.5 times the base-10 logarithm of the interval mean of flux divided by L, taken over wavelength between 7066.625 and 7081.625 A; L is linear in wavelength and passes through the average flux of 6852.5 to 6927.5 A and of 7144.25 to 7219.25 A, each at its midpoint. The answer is 0.06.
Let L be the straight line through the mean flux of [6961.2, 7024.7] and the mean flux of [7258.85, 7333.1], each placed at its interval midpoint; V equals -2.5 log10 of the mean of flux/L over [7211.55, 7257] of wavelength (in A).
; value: 0.025 mag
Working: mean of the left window 13.8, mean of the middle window 13.2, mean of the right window 13.4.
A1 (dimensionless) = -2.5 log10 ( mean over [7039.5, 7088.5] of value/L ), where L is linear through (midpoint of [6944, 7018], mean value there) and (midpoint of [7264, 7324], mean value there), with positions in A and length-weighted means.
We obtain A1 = 0.06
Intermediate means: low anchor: 13.8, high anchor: 13.3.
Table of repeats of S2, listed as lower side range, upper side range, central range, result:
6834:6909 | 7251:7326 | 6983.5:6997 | 0.01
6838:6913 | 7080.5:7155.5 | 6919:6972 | -0.03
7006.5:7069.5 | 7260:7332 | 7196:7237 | 0.02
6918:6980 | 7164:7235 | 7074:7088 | 0.05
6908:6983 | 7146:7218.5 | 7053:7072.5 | 0.02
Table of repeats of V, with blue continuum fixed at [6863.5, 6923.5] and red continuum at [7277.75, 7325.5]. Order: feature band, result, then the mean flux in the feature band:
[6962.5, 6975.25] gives -0.07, 14.4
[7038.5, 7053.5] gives 0.04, 13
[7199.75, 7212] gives 0.03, 13.1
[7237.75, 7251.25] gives 0.01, 13.3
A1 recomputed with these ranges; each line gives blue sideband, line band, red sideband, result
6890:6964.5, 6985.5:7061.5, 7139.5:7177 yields -0.030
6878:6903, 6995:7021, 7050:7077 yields -0.043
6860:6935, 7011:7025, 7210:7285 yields -0.018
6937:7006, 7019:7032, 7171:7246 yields 0.011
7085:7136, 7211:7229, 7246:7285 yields -0.008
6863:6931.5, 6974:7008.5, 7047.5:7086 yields -0.024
